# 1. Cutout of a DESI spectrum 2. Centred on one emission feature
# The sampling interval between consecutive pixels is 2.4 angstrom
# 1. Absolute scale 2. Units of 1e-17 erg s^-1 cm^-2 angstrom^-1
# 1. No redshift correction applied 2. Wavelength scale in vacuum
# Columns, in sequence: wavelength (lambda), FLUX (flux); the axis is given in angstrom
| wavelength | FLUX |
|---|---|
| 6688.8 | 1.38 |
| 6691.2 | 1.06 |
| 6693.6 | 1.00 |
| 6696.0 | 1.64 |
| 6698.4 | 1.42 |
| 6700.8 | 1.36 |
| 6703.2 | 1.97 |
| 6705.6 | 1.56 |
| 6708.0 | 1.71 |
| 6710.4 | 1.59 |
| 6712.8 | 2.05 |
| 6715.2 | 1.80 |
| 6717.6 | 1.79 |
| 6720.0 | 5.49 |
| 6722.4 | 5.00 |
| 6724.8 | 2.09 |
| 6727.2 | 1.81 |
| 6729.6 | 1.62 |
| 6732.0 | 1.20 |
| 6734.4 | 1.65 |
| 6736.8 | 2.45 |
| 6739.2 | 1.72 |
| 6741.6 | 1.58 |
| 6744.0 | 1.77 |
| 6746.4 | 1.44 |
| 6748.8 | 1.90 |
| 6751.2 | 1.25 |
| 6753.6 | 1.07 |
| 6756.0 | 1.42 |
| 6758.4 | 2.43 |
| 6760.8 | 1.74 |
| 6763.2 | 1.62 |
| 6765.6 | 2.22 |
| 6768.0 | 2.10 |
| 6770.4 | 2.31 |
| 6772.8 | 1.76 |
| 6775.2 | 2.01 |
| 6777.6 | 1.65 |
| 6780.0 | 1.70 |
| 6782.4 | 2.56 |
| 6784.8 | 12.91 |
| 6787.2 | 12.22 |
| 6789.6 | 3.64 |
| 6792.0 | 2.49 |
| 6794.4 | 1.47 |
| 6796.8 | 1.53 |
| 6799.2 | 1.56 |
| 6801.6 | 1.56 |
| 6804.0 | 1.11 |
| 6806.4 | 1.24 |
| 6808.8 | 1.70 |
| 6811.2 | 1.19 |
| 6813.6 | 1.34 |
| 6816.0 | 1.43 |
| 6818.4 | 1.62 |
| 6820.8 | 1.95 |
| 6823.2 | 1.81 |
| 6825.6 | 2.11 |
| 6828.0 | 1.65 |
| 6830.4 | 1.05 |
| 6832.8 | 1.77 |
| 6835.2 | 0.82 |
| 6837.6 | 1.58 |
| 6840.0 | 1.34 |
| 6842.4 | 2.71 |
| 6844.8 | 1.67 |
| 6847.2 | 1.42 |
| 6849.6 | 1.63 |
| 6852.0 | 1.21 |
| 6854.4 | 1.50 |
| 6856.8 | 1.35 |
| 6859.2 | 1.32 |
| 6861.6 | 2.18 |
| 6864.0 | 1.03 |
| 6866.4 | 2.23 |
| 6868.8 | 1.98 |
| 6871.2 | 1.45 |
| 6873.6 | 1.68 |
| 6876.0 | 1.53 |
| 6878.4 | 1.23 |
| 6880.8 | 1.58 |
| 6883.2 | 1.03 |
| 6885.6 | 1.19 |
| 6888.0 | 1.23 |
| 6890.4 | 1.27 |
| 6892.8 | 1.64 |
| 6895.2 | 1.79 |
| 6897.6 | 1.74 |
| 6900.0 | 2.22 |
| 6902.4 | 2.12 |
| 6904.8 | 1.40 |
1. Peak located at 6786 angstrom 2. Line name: [O III]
